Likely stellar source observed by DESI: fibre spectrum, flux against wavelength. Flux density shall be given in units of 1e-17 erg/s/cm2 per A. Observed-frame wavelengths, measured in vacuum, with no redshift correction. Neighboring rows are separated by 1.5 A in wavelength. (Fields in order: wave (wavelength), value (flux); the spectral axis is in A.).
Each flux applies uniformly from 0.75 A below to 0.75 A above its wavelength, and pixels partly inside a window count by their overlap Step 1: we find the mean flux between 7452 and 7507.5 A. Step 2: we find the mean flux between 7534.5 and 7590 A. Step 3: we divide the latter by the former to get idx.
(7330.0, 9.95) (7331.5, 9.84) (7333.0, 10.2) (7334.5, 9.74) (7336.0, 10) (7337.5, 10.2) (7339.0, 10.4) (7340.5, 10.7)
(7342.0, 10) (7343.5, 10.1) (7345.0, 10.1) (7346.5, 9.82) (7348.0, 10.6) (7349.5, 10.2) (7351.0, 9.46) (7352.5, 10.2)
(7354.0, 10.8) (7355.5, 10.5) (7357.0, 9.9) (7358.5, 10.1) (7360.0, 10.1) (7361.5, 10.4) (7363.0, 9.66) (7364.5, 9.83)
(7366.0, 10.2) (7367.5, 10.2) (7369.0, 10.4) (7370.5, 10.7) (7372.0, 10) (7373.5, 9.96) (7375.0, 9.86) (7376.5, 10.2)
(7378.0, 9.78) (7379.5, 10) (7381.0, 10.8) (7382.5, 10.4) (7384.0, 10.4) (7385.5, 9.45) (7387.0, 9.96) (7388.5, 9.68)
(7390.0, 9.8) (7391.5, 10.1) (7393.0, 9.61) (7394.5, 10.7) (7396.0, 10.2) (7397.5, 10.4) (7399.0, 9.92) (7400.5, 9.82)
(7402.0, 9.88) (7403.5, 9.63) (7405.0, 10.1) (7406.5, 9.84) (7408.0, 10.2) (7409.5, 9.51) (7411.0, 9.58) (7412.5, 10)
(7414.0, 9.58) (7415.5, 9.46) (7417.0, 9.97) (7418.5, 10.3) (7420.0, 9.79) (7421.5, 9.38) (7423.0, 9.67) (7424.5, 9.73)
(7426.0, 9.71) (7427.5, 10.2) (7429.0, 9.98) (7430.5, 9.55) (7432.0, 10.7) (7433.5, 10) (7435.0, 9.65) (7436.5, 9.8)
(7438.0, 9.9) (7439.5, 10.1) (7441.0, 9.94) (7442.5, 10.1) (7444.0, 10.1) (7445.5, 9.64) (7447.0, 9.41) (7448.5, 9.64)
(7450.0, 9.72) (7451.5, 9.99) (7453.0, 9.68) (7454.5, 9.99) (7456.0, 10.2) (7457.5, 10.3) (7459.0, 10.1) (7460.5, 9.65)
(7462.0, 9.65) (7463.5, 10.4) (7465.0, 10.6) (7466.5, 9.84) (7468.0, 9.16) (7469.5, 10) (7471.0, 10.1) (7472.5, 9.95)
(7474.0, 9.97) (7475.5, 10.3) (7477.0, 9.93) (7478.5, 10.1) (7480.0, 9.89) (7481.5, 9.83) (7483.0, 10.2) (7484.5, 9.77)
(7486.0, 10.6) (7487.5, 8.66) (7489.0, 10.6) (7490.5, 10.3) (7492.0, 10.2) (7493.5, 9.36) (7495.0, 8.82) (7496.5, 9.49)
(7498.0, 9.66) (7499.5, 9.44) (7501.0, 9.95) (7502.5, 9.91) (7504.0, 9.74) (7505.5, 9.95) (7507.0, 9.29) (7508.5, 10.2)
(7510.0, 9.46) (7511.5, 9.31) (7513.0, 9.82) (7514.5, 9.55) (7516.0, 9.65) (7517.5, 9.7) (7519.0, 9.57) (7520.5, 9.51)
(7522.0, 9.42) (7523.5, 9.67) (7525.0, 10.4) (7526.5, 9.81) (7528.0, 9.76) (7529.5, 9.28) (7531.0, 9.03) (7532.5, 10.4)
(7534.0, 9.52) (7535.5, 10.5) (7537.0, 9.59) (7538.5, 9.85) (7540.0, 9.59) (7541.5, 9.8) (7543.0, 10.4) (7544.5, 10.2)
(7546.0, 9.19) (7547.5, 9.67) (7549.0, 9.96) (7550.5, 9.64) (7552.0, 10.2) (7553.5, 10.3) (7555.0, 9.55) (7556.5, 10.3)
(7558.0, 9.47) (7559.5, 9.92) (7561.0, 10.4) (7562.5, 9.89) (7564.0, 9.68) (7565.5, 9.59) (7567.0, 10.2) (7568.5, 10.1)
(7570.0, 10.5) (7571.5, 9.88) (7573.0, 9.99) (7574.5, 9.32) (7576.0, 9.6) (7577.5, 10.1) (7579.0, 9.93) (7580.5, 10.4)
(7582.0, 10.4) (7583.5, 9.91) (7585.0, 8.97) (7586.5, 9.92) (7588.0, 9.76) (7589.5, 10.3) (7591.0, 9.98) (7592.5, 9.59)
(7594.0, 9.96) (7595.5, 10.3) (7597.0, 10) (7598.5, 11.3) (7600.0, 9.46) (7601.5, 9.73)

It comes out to 1.00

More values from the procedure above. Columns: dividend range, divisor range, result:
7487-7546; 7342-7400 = 0.96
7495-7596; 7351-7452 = 0.98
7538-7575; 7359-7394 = 0.98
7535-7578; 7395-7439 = 1.00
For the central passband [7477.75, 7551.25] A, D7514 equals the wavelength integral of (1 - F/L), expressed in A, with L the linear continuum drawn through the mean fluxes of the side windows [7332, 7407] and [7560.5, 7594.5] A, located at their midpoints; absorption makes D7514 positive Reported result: 1.6 A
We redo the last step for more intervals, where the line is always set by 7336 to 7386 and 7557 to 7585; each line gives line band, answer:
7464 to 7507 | 0.72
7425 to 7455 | 0.57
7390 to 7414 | 0.41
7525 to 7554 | 0.39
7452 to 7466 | 0.00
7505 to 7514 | 0.31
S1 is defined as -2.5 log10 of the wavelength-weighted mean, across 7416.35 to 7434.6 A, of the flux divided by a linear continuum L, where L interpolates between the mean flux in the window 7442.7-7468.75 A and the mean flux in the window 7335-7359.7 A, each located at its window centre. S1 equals 0.007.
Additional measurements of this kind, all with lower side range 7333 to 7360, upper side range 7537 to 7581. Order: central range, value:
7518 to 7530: 0.03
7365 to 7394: 0.00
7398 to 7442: 0.02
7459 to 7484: 0.00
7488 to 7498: 0.03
